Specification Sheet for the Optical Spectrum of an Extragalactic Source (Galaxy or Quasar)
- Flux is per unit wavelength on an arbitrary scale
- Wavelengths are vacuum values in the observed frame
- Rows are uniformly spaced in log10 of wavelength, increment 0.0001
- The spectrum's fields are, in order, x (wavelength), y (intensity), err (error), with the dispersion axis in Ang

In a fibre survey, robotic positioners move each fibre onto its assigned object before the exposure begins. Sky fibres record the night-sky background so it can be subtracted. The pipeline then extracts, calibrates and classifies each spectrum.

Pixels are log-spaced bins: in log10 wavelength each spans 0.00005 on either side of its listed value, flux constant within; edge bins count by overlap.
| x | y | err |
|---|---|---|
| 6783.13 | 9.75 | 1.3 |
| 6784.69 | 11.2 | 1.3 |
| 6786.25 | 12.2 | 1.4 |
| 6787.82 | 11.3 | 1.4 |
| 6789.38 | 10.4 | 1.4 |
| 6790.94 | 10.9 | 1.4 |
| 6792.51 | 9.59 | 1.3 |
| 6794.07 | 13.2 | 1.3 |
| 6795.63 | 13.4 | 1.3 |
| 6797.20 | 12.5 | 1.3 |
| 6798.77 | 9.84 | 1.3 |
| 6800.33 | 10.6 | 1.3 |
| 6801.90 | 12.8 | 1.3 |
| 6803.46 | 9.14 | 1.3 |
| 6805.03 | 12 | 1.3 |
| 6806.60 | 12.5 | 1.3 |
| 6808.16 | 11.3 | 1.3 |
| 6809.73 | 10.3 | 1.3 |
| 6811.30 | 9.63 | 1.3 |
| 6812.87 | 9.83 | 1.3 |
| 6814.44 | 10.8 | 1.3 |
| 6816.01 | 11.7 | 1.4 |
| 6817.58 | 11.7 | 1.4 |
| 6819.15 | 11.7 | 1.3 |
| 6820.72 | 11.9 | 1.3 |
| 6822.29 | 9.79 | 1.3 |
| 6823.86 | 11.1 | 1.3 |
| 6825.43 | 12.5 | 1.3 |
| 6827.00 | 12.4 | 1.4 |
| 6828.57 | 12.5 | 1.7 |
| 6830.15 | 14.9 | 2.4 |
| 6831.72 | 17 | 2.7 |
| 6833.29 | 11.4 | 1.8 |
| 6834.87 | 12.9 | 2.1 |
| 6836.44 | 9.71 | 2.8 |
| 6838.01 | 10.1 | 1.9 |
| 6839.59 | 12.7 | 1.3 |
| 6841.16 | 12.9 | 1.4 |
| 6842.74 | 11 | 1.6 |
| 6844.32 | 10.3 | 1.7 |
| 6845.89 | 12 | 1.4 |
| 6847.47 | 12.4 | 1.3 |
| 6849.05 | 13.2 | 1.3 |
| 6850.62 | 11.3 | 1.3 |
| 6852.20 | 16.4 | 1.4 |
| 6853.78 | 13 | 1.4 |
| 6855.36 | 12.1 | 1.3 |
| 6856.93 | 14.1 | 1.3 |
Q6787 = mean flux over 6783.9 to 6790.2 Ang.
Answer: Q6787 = 11.3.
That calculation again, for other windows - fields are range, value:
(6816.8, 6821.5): 11.8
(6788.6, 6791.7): 10.7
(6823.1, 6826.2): 11.8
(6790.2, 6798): 11.9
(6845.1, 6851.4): 12.2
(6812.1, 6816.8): 10.8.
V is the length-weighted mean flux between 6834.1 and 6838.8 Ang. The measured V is 10.9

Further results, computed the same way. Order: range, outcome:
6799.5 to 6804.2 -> 10.9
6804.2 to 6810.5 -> 11.5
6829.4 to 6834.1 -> 14.4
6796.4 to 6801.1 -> 11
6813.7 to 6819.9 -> 11.5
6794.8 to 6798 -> 12.9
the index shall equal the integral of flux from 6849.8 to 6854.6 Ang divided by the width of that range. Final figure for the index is 13.6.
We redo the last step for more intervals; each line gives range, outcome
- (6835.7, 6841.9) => 11.4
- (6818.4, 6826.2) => 11.4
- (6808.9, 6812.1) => 9.97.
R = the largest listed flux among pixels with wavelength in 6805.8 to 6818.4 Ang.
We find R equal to 12.5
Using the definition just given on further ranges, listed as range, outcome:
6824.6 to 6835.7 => 17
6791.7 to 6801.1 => 13.4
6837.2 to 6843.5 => 12.9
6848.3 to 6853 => 16.4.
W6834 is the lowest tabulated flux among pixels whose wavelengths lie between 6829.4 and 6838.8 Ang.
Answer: 9.71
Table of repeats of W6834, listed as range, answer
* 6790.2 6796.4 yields 9.59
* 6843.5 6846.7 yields 10.3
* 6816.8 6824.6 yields 9.79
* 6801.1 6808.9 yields 9.14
